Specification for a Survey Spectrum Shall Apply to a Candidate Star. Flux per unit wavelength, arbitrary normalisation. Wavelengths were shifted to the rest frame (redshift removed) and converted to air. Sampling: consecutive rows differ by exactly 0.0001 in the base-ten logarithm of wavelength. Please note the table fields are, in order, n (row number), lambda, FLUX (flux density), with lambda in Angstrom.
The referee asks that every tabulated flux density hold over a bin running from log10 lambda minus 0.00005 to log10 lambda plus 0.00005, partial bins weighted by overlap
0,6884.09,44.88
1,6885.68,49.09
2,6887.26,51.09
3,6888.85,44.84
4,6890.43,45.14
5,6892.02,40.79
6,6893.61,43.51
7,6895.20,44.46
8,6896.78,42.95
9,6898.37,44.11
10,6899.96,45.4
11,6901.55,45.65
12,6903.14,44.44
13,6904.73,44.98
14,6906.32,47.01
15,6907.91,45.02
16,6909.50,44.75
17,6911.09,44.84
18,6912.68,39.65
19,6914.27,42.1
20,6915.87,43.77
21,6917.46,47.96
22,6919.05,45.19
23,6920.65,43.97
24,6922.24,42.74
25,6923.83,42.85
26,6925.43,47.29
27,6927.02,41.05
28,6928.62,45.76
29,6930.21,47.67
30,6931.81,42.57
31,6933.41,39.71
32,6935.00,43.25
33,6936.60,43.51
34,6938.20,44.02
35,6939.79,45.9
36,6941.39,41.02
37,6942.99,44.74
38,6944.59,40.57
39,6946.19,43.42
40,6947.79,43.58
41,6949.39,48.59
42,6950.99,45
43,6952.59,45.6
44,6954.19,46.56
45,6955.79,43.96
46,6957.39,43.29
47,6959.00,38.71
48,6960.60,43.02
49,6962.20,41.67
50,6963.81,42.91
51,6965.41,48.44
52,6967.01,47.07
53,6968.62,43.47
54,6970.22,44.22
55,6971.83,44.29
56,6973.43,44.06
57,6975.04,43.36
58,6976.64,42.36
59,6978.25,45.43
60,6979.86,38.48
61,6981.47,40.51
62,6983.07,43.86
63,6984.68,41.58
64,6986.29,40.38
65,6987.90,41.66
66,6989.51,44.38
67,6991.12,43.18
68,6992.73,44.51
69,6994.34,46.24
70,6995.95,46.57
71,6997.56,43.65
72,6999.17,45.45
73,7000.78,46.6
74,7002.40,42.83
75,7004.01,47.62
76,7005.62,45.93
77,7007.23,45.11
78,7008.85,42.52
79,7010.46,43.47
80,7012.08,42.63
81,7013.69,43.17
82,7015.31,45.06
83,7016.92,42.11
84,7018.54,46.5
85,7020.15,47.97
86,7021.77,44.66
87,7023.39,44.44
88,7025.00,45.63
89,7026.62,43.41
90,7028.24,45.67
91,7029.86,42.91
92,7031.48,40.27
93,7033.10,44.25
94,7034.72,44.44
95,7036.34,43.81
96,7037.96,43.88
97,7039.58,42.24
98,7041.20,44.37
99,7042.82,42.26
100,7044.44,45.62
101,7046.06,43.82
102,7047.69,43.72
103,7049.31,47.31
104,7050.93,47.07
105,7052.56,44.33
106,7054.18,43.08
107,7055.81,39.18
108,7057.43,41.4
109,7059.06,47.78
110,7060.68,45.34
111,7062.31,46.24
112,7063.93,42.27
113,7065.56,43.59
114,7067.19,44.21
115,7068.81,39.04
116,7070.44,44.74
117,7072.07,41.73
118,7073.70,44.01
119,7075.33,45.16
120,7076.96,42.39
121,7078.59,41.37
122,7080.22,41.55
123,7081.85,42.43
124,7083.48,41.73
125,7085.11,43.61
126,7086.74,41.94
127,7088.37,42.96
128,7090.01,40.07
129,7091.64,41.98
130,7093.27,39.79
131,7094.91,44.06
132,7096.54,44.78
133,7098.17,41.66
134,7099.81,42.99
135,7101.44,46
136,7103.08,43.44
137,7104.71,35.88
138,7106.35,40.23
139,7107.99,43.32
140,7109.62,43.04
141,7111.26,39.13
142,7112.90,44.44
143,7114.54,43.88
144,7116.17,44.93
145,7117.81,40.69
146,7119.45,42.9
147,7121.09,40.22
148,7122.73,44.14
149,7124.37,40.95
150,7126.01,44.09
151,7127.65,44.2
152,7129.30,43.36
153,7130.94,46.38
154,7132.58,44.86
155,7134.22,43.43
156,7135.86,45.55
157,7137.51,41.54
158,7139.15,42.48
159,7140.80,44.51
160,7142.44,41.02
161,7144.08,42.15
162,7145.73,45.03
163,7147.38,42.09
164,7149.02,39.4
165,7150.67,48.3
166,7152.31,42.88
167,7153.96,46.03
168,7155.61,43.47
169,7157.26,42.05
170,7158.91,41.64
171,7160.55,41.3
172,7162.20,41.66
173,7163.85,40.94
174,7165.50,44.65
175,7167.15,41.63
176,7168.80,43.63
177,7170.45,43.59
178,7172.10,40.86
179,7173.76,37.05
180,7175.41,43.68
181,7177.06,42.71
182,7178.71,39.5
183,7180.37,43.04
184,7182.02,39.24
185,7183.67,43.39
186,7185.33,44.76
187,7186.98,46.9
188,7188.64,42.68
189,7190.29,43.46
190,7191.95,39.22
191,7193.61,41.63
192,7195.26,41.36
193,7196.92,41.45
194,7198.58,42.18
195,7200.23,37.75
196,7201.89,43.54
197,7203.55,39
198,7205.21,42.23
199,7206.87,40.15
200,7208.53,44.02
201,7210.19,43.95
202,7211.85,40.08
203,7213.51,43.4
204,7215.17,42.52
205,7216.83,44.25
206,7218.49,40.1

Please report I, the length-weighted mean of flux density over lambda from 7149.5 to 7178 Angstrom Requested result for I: 42.7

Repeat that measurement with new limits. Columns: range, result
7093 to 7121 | 42.4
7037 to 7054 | 44.4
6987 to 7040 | 44.3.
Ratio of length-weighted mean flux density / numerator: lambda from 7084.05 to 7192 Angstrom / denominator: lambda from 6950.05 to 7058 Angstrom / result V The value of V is 0.97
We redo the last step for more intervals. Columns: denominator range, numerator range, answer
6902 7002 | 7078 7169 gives 0.97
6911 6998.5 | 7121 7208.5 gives 0.97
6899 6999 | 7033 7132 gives 0.98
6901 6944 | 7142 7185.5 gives 0.96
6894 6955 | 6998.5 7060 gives 1.00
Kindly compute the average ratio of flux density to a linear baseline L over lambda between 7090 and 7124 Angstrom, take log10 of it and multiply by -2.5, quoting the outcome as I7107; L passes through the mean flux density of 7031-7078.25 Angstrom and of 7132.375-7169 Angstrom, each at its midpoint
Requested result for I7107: 0.03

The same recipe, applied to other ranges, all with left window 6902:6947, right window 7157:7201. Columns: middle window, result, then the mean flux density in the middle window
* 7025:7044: -0.01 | 43.5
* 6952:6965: 0.01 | 43.3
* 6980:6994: 0.03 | 42.4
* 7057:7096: 0.00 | 42.9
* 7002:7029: -0.04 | 44.7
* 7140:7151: -0.02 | 43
